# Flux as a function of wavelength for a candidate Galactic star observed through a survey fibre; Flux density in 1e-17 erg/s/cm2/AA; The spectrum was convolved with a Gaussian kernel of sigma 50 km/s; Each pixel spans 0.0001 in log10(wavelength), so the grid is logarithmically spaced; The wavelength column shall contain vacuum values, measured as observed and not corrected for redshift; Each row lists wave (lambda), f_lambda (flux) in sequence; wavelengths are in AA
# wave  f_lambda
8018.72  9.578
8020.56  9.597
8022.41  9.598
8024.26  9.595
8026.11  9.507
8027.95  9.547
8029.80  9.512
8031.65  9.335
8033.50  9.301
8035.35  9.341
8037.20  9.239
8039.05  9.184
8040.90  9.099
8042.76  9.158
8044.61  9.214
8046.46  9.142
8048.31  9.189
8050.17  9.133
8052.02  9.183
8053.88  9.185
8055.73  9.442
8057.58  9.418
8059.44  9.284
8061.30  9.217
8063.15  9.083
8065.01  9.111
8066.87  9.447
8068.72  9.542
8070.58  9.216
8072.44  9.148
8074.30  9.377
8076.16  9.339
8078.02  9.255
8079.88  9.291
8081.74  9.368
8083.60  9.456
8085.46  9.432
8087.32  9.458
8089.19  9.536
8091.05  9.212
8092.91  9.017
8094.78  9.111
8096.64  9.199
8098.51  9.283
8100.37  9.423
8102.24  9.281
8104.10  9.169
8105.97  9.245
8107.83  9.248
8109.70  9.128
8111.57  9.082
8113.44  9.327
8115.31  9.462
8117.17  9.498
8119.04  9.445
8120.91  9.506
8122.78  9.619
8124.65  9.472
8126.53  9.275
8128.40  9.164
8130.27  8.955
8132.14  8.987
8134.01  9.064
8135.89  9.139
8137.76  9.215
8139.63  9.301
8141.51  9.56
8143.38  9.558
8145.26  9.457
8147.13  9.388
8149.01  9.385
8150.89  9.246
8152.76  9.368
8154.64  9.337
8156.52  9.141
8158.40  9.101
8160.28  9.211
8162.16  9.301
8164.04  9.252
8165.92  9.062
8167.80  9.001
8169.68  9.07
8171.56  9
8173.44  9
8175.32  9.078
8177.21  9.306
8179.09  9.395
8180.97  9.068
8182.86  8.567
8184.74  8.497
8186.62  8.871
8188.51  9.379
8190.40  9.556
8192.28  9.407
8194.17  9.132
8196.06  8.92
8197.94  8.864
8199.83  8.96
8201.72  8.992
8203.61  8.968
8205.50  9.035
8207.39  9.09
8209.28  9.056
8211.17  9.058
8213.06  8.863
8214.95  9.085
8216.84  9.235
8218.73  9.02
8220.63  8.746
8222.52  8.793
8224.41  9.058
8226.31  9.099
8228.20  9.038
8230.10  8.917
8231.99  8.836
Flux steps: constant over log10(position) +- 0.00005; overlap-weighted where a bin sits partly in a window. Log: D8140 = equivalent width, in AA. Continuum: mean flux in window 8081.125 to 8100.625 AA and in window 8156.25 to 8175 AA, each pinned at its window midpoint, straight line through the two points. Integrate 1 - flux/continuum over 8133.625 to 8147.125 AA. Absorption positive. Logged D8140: -0.2 AA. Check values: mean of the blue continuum 9.31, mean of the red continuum 9.11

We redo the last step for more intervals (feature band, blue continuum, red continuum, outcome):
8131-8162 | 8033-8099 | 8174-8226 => -0.5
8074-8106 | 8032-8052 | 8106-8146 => -0.1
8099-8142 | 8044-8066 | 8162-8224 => -0.7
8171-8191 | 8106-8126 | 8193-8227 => 0.1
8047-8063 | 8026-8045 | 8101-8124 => 0.1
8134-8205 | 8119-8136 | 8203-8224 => -0.2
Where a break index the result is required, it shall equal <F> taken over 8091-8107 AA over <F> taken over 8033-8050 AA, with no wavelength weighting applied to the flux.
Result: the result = 1.00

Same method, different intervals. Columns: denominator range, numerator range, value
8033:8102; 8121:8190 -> 0.99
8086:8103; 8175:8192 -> 0.98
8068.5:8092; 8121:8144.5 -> 0.99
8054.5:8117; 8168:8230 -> 0.97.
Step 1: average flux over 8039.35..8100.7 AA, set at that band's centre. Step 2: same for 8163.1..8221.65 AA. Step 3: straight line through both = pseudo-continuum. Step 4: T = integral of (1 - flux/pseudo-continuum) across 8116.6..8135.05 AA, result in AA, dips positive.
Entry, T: -0.3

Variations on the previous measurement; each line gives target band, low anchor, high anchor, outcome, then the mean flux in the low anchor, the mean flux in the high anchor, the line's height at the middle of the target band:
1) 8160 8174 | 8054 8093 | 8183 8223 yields -0.01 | 9.32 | 9.02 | 9.1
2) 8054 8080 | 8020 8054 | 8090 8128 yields 0.04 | 9.32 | 9.3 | 9.31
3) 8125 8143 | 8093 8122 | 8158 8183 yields 0.02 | 9.29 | 9.12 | 9.22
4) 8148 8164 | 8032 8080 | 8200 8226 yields -0.30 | 9.25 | 9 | 9.09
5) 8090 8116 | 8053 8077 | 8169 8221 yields -0.01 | 9.29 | 9.05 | 9.22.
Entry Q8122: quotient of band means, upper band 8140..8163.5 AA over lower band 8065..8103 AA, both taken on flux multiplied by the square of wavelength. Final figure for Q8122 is 1.0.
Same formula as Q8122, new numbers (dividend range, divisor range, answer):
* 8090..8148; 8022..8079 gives 1.02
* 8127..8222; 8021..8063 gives 1.01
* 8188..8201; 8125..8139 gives 1.02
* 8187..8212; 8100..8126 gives 0.99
